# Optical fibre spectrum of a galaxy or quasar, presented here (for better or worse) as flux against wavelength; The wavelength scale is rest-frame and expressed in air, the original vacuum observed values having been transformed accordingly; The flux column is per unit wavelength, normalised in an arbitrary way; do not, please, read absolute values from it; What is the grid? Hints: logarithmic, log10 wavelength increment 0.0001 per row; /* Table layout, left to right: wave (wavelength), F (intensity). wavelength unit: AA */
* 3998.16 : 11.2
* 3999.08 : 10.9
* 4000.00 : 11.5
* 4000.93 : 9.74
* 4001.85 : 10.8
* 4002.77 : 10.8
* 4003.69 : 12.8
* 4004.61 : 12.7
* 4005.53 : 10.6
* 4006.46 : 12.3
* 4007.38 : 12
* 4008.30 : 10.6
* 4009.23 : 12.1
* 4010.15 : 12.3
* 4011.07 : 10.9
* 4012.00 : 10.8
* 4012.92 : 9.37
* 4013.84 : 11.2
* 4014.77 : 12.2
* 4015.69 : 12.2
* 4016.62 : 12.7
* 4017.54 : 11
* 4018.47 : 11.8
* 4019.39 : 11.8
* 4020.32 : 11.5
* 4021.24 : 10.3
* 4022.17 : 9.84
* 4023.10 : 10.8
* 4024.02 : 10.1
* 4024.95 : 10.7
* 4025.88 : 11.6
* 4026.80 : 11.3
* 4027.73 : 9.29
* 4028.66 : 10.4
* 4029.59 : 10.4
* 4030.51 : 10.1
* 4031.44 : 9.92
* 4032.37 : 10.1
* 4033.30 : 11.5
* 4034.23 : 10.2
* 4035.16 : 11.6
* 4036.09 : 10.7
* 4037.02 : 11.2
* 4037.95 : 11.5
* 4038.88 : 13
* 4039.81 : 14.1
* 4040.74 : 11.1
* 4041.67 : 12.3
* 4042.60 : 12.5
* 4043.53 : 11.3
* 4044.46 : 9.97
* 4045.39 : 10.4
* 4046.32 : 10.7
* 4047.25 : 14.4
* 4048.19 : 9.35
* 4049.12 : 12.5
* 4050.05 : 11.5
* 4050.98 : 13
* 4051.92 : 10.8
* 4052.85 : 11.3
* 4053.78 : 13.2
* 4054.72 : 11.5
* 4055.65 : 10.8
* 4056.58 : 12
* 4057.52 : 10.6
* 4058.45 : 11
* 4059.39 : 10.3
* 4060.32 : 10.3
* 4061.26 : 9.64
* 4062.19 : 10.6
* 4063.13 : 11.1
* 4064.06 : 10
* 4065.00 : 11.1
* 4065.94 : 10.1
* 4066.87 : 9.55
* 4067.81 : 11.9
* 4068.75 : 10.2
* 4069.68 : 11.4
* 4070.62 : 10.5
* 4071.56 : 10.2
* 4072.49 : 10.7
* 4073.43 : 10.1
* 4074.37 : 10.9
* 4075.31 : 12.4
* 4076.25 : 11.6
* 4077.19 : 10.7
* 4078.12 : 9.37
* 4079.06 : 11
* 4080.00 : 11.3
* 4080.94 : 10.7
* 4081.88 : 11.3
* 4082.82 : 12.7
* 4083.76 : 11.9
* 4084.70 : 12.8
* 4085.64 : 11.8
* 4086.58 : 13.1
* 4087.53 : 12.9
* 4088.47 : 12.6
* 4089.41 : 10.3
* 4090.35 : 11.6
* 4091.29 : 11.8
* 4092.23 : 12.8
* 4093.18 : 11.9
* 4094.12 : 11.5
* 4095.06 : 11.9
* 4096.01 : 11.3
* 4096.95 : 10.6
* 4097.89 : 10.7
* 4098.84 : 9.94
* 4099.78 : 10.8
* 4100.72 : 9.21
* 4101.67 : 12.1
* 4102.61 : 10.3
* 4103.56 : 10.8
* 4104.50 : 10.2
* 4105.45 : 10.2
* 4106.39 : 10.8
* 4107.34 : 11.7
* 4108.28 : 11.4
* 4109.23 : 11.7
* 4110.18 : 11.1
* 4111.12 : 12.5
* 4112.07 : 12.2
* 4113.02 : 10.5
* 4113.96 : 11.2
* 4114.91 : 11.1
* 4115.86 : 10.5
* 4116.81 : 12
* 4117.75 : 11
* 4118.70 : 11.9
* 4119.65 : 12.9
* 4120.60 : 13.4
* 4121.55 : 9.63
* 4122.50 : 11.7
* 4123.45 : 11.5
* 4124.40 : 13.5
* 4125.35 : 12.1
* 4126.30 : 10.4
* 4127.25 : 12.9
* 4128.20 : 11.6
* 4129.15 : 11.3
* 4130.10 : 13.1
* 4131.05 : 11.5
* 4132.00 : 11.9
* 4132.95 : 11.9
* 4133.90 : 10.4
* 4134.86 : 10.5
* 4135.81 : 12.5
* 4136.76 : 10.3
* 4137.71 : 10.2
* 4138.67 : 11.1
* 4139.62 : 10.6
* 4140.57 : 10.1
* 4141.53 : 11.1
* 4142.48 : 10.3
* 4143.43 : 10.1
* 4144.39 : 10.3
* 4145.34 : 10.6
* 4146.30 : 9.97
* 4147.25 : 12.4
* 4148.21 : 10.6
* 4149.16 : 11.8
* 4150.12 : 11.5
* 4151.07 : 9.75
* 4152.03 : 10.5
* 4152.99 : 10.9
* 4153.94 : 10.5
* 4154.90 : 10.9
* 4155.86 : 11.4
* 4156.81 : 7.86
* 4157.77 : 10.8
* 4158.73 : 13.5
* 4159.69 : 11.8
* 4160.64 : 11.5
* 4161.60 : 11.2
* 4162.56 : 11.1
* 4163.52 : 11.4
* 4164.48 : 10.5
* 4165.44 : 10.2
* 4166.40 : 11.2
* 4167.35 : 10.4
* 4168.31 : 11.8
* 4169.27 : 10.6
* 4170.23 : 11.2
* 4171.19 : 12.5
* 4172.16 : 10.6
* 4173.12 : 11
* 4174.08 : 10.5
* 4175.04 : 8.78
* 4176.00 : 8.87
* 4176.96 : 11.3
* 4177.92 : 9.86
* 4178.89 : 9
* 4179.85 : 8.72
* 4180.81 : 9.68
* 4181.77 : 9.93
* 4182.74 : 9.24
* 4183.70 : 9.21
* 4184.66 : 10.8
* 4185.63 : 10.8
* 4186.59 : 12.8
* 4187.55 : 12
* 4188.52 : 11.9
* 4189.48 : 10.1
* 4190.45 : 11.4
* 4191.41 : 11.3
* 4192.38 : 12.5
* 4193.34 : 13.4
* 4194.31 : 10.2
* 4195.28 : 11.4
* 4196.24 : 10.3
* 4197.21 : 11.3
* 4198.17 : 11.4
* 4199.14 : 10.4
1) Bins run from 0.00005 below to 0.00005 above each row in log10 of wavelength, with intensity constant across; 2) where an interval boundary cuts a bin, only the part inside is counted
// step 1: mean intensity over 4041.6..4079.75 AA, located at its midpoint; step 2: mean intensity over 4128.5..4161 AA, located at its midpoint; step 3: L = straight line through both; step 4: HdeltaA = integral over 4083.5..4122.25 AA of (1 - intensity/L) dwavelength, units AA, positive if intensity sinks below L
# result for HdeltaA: -1.5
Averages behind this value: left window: 11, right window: 11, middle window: 11.4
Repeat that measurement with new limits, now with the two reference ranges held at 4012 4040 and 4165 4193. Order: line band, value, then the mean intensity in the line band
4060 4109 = -0.88 AA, 11.1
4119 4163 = -1.89 AA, 11.2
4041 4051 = -0.51 AA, 11.6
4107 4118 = -0.60 AA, 11.4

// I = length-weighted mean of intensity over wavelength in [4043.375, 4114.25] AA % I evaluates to 11.2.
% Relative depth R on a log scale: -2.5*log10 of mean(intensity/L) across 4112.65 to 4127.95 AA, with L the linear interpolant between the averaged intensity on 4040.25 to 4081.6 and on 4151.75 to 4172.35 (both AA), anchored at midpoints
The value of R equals -0.06 mag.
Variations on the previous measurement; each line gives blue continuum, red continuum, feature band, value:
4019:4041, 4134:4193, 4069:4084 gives -0.01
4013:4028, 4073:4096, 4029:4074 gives 0.03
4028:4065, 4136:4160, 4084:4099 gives -0.07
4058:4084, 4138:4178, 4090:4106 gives -0.02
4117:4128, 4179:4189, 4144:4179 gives 0.02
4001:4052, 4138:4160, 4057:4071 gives 0.06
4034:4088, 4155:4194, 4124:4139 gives -0.06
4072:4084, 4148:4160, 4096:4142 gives -0.03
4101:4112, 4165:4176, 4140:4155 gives 0.02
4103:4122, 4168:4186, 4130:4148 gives -0.01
